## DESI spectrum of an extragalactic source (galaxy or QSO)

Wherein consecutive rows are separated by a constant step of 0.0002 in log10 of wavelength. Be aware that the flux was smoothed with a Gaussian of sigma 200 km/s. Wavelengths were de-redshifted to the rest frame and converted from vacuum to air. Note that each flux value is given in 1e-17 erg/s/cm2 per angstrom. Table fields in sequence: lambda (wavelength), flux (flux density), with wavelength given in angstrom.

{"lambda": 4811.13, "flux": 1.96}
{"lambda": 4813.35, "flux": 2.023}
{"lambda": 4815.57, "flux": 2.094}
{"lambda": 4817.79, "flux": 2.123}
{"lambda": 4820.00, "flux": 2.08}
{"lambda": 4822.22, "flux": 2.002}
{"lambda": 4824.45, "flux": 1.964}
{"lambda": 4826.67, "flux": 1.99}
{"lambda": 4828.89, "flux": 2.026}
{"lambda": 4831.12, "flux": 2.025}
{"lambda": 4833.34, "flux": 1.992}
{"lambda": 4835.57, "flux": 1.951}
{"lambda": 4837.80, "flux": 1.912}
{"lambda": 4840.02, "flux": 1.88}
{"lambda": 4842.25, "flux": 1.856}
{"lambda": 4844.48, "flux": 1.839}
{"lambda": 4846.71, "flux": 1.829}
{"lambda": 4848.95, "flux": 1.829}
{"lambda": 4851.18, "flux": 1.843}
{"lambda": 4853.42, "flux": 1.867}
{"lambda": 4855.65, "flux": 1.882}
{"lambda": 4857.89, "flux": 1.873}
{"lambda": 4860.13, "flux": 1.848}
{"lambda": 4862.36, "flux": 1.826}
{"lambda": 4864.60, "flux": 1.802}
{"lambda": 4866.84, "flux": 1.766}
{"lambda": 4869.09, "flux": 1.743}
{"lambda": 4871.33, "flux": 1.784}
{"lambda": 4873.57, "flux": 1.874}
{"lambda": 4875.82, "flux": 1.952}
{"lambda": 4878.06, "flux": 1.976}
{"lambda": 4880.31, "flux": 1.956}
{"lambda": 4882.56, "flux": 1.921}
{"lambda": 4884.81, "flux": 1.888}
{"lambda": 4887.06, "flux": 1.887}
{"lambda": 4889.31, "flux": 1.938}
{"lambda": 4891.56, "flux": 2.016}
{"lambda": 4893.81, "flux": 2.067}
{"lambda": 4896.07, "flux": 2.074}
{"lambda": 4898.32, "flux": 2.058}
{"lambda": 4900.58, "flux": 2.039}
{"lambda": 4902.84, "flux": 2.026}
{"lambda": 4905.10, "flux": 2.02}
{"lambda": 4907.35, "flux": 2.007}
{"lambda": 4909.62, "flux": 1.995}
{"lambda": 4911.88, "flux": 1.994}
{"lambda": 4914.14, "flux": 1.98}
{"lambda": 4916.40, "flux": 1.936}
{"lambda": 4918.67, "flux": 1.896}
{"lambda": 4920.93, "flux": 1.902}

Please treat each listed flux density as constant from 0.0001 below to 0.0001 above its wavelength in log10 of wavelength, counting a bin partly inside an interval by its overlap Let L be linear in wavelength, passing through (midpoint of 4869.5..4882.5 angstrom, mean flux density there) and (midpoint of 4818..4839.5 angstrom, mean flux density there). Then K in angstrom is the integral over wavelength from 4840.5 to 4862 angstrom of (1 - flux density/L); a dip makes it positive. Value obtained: 1.1 angstrom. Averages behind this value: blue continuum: 2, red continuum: 1.9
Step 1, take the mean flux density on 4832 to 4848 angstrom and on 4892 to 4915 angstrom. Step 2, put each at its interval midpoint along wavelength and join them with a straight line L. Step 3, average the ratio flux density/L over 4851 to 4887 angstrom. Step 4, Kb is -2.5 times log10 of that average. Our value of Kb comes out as 0.05 mag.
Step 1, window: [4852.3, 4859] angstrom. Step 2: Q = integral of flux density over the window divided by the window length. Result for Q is 1.87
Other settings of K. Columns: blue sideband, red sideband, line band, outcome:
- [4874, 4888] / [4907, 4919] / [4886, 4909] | -0.8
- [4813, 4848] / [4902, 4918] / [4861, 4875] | 1.3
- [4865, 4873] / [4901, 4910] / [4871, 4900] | -1.2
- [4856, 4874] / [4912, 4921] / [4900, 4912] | -0.6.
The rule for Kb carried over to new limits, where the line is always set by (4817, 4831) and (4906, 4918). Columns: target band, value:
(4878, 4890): 0.04 mag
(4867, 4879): 0.08 mag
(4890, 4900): -0.03 mag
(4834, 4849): 0.08 mag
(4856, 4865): 0.09 mag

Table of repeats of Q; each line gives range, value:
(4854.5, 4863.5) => 1.86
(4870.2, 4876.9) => 1.87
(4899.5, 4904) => 2.03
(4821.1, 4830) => 1.99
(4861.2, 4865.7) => 1.82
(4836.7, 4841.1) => 1.9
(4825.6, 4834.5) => 2.01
